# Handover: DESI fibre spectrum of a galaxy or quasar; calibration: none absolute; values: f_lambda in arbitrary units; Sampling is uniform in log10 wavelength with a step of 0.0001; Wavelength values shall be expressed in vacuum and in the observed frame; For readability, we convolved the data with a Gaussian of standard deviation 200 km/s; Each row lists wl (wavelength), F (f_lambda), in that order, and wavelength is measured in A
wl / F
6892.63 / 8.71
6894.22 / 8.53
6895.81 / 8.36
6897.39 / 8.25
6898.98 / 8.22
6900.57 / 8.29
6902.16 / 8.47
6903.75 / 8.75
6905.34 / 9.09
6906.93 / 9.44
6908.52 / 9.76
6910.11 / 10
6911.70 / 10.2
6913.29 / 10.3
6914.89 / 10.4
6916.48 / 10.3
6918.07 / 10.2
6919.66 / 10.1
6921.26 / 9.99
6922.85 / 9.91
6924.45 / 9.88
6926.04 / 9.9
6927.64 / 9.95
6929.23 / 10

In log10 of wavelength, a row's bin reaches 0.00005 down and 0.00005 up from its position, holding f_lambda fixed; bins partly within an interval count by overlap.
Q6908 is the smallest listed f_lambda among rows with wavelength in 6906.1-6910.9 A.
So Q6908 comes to 9.44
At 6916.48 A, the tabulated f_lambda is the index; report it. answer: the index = 10.3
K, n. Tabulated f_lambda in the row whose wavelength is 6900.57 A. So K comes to 8.29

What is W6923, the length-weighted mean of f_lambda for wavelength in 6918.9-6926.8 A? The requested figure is 9.95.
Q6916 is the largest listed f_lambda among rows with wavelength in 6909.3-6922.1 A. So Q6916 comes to 10.4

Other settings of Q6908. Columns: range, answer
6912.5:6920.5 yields 10.1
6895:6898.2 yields 8.25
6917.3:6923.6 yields 9.91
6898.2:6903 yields 8.22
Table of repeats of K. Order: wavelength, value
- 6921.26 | 9.99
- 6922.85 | 9.91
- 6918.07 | 10.2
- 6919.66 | 10.1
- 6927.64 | 9.95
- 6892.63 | 8.71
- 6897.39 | 8.25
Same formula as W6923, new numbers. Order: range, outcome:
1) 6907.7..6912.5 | 9.99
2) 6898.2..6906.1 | 8.56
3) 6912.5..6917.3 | 10.3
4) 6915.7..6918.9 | 10.3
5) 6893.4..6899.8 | 8.34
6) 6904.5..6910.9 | 9.57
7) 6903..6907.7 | 9.09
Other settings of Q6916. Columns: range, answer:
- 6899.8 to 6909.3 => 9.76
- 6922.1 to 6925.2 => 9.91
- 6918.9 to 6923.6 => 10.1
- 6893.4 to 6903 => 8.53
